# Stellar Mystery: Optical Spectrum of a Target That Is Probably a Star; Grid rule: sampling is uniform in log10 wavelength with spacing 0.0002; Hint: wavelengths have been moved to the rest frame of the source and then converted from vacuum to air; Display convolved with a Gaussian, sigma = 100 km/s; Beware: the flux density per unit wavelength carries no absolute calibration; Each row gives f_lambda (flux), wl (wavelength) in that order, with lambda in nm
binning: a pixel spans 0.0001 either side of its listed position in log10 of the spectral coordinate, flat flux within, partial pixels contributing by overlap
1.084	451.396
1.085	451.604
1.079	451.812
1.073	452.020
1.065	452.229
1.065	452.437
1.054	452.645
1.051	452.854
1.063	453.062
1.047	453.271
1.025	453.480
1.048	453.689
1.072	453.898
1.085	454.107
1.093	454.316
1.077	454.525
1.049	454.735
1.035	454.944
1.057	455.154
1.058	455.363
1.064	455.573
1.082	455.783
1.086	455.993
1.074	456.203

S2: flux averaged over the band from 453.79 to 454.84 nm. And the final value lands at 1.08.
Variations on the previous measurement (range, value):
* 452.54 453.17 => 1.06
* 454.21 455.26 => 1.06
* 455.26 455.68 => 1.06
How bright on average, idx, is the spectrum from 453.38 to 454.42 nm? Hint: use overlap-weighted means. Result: 1.06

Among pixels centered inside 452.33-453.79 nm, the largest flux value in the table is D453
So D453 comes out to 1.065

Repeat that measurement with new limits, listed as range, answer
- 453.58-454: 1.072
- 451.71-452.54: 1.079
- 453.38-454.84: 1.093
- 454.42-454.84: 1.077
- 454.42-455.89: 1.082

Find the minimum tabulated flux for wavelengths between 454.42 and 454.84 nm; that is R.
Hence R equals 1.049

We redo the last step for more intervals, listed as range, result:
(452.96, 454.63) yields 1.025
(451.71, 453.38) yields 1.047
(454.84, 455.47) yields 1.035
